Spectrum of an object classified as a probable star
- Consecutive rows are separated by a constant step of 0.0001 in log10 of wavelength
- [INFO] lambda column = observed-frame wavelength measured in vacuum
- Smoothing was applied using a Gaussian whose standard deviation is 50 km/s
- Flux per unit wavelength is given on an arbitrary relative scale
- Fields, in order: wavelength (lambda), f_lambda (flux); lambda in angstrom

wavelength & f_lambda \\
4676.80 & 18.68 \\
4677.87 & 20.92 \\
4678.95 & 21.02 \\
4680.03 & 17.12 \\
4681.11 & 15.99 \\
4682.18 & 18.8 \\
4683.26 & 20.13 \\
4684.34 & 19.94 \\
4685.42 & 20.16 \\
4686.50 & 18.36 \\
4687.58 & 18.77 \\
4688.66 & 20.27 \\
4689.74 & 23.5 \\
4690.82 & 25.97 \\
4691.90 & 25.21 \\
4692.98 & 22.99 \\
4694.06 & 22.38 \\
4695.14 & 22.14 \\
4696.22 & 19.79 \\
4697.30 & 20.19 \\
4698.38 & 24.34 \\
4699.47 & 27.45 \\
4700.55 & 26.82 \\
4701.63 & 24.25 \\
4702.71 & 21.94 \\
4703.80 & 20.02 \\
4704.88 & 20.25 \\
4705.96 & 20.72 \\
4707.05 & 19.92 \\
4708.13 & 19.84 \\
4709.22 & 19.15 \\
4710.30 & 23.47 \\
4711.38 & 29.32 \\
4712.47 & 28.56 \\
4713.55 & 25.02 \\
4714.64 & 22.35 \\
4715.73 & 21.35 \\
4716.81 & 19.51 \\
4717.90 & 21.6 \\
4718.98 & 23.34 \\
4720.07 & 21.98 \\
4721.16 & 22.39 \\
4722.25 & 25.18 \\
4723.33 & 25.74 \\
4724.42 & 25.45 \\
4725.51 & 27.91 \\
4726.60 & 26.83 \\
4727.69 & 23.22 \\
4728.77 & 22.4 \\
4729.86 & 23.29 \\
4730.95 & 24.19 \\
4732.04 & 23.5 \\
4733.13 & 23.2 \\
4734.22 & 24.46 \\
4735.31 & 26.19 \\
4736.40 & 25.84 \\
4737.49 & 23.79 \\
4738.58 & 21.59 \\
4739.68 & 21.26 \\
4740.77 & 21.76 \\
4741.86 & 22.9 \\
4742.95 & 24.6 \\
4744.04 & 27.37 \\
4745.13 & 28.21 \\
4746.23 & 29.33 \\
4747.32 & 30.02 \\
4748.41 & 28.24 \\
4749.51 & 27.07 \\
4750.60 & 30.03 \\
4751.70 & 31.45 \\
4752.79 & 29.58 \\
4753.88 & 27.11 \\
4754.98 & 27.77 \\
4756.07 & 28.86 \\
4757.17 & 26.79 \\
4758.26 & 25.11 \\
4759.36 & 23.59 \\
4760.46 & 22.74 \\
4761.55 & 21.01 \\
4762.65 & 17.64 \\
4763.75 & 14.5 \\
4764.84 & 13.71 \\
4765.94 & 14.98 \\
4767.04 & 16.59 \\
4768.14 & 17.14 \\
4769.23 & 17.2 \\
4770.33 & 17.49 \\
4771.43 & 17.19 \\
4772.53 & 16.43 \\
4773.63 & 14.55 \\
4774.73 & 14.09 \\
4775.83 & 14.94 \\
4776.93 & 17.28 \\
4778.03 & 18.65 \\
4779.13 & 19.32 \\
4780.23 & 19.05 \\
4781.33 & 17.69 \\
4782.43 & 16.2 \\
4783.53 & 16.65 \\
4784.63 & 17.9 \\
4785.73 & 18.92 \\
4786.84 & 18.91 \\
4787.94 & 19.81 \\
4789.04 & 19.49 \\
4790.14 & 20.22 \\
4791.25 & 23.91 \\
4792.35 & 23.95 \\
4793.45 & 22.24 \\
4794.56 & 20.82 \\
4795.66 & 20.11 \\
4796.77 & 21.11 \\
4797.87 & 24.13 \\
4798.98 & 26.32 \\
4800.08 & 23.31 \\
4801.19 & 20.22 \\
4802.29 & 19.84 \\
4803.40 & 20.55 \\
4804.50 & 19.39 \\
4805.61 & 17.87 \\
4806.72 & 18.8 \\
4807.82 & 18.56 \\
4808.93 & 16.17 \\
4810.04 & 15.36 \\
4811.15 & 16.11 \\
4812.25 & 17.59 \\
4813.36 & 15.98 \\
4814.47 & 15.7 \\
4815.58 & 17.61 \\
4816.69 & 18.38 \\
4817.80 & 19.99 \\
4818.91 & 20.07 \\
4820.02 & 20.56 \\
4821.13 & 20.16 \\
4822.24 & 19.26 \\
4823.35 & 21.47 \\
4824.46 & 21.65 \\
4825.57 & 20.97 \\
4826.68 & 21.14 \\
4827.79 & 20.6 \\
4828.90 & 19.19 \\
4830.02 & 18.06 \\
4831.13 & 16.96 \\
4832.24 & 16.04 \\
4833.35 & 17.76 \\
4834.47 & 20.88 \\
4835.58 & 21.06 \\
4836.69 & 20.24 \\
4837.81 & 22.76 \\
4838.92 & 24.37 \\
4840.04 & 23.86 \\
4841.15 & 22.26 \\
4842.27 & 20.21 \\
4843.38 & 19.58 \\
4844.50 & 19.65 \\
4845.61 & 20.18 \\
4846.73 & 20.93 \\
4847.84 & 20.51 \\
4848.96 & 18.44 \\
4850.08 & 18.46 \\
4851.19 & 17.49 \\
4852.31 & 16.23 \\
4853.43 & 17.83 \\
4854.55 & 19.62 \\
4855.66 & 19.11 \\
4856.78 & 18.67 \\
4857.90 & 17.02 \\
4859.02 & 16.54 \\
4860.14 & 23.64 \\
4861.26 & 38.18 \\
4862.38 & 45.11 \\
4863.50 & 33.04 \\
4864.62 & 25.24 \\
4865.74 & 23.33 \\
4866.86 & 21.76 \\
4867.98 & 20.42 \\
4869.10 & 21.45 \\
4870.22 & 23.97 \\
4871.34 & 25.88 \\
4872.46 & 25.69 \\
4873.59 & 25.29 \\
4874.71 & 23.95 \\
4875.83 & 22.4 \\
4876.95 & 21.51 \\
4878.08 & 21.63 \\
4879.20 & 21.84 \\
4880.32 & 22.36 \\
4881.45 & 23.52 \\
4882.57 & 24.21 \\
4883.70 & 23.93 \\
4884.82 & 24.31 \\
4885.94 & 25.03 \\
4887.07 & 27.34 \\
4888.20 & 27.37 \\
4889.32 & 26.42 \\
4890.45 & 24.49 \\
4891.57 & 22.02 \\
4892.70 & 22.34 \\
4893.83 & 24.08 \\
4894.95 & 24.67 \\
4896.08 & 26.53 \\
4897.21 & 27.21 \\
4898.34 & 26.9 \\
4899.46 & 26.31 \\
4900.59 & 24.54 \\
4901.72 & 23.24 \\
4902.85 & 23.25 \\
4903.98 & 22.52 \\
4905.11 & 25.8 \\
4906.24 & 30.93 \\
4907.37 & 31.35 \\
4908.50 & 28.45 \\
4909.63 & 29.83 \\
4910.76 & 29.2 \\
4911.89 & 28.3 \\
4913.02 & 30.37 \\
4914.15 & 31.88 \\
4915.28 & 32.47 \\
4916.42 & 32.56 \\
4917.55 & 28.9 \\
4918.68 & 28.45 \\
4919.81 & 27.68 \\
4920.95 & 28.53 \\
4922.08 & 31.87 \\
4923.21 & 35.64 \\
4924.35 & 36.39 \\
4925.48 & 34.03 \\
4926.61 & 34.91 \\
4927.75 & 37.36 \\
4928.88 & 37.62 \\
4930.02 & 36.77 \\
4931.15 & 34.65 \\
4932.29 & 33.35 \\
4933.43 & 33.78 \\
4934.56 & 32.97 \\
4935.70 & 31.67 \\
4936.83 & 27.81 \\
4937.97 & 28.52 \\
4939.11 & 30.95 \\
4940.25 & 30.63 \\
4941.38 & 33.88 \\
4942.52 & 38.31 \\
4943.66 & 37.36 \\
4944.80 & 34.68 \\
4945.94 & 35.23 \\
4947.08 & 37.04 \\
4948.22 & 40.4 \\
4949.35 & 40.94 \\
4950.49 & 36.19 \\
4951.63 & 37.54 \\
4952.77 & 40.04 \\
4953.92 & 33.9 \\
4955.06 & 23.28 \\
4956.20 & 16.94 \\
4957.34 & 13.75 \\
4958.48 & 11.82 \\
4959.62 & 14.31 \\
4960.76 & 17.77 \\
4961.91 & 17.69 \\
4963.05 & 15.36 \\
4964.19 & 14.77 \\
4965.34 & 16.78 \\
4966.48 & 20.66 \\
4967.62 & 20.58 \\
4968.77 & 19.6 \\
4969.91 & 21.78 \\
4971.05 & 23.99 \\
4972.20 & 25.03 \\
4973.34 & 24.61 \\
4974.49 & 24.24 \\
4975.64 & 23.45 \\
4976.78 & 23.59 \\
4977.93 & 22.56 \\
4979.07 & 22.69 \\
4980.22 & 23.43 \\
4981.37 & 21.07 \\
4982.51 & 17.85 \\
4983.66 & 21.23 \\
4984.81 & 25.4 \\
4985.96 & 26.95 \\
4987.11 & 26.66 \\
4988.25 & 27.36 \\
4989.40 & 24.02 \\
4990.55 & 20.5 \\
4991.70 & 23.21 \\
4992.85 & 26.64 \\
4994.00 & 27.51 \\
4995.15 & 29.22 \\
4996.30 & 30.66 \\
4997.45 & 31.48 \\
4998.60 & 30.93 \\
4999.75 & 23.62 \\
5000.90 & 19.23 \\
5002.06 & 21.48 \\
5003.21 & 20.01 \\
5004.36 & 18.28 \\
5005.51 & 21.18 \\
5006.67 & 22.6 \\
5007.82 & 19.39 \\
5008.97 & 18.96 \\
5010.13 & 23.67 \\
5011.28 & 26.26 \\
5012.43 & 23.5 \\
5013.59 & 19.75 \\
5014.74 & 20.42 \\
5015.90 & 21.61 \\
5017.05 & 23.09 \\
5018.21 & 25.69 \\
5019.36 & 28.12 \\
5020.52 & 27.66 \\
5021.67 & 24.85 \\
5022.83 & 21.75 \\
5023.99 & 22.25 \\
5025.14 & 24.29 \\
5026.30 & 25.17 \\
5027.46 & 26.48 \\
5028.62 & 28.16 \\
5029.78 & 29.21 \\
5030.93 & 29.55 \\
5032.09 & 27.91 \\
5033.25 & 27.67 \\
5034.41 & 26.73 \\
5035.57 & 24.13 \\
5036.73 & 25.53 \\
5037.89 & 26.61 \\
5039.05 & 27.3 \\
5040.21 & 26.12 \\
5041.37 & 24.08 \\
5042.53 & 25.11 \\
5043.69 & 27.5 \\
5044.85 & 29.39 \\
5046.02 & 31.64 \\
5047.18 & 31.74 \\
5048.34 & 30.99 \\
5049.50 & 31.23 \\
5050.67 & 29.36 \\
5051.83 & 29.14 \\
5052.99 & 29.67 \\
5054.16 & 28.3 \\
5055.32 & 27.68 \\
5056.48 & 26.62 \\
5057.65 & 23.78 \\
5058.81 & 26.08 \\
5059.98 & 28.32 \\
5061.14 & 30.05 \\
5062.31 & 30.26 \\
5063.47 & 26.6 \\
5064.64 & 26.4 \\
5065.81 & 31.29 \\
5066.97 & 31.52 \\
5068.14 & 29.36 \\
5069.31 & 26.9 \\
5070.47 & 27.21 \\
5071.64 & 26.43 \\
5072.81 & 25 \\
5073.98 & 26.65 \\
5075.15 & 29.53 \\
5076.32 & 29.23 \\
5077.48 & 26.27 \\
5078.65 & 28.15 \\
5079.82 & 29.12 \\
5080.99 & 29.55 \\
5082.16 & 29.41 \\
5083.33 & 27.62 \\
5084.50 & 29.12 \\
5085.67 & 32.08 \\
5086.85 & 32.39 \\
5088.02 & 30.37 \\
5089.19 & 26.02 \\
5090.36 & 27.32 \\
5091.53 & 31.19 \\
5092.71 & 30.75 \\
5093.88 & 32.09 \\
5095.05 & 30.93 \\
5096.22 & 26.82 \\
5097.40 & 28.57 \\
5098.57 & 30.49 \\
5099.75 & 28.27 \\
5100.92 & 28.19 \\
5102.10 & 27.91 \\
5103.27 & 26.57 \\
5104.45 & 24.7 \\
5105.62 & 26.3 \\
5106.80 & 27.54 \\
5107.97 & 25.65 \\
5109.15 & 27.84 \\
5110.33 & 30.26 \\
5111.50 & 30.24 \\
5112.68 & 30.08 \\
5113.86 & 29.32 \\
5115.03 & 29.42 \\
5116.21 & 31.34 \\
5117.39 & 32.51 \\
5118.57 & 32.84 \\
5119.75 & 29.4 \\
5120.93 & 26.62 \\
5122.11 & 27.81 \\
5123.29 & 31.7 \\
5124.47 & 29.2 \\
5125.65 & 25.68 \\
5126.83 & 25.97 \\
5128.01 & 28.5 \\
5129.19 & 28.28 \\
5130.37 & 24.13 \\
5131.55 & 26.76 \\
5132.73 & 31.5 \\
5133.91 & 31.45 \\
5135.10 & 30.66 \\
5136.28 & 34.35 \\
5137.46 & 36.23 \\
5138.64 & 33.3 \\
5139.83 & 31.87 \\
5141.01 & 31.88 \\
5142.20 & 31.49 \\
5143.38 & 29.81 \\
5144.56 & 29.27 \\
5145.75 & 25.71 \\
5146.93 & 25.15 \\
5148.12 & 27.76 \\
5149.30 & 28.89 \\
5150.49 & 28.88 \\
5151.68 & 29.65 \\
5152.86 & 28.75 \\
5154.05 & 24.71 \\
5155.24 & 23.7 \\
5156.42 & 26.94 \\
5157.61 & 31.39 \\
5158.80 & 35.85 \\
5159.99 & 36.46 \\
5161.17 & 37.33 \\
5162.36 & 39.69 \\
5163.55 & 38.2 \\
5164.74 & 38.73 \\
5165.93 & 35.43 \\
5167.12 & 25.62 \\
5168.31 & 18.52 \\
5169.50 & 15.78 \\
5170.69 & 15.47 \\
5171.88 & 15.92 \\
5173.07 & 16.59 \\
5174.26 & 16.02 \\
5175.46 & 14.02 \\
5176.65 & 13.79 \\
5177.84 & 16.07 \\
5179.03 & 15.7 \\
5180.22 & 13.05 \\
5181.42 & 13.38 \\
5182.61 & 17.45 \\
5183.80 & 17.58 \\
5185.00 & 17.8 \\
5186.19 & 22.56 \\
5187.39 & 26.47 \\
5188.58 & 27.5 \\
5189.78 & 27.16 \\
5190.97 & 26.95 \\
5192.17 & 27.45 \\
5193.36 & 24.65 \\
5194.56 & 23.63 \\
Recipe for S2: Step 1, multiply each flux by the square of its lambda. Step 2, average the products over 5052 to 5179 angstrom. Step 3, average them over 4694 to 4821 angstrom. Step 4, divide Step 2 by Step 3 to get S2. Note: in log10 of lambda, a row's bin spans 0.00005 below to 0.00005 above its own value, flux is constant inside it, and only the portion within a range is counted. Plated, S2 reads 1.50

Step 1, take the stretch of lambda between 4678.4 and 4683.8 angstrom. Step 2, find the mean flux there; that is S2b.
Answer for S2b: 18.6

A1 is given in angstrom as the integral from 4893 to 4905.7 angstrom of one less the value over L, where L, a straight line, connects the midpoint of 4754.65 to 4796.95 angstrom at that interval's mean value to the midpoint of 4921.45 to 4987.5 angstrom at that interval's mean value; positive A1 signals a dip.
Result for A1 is 0.1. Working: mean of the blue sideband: 19.3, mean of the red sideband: 27.8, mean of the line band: 25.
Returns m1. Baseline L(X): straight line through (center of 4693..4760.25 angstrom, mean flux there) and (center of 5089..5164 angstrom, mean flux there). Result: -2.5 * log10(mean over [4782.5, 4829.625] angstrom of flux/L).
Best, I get 0.28 mag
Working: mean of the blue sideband 24.4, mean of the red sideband 29.7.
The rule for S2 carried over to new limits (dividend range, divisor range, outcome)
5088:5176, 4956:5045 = 1.29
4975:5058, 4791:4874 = 1.30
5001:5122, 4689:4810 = 1.40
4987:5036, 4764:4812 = 1.45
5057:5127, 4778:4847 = 1.62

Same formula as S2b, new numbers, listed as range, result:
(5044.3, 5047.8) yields 30.9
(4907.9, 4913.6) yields 29.3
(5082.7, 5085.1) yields 28.4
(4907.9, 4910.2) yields 29.2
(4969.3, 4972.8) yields 23.6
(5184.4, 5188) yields 22.3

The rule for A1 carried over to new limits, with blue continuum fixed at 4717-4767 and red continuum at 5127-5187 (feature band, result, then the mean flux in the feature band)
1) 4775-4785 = 2.9 angstrom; 17.4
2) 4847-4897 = 2.8 angstrom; 23.5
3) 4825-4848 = 4.1 angstrom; 20.3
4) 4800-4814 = 3.6 angstrom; 18.3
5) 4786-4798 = 1.6 angstrom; 21.2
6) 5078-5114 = -4.2 angstrom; 28.8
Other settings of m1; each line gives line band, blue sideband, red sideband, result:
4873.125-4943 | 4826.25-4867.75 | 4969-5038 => -0.249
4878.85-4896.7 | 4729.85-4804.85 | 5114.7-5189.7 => -0.051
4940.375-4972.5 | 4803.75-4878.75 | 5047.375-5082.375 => -0.077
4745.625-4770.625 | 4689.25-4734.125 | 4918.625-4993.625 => 0.030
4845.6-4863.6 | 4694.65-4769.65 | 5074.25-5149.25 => 0.146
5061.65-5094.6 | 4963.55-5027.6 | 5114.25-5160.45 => -0.073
